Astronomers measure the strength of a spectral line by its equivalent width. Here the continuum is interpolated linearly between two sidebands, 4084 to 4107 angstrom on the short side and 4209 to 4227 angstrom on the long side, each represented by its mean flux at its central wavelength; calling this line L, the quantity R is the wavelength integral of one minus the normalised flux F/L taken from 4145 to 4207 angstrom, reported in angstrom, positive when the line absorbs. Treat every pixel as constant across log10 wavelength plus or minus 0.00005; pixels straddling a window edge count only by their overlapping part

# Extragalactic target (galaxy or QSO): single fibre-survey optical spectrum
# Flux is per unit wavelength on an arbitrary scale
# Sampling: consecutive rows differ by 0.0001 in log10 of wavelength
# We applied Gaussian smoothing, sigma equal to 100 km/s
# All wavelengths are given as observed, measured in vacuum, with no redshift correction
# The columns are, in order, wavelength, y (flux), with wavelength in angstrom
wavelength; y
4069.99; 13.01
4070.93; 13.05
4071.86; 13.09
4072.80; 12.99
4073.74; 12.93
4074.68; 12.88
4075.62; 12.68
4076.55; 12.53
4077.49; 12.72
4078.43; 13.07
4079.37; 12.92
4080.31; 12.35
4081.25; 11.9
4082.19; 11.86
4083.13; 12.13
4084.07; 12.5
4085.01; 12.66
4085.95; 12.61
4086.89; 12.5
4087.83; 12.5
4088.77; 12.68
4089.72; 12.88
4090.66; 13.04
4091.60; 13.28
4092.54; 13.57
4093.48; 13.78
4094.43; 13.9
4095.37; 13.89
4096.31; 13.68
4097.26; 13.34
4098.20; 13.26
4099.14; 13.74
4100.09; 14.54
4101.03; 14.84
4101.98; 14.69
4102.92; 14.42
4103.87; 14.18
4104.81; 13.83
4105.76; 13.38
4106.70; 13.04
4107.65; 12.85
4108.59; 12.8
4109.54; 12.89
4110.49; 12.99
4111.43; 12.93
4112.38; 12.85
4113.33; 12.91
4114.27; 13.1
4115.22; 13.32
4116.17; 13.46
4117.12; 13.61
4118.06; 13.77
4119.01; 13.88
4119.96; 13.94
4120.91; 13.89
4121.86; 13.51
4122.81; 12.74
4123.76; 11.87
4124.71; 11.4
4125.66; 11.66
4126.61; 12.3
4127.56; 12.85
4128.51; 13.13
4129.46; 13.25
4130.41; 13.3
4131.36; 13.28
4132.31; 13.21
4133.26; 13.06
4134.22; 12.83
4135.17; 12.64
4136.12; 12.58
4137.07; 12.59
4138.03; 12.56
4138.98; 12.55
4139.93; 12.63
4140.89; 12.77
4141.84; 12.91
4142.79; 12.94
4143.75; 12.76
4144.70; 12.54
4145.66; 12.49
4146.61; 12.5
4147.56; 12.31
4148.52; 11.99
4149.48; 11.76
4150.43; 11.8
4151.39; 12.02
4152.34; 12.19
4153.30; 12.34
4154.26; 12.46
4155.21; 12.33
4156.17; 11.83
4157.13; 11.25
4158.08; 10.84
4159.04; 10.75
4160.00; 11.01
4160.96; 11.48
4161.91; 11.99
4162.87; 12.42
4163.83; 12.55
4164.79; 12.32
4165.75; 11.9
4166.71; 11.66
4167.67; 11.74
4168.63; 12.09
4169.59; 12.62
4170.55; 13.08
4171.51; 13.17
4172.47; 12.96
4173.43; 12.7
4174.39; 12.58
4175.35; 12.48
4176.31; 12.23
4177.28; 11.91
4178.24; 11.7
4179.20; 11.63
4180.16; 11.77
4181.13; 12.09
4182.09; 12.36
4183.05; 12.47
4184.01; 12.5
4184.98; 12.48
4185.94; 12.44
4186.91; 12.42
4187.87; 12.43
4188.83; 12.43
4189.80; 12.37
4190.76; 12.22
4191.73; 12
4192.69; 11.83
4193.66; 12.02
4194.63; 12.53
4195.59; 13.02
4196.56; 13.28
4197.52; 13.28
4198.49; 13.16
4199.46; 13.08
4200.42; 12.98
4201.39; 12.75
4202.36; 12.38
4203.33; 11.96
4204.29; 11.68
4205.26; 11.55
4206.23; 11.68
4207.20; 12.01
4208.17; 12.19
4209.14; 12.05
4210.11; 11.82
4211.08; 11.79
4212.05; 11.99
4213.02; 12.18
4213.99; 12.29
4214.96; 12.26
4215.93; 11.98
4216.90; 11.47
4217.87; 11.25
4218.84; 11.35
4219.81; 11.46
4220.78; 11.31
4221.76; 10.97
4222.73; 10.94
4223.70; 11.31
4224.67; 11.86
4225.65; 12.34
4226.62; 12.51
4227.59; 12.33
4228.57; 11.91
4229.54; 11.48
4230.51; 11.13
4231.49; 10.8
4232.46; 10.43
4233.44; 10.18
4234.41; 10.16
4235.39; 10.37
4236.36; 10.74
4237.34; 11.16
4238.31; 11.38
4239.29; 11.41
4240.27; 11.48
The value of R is 0.53 angstrom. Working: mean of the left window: 13.5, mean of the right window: 11.7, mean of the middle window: 12.2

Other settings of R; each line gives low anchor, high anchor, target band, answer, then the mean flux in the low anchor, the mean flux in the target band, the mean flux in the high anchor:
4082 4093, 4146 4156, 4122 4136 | -0.4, 12.7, 12.7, 12.2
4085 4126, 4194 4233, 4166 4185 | 0.2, 13.3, 12.3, 12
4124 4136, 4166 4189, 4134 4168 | 1.0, 12.7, 12.2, 12.3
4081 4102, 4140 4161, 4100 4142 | -1.7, 13.2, 13.1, 12.1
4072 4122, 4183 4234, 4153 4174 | 0.7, 13.2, 12.1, 12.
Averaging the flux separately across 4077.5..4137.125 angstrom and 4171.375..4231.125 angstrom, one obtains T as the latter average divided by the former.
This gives 0.92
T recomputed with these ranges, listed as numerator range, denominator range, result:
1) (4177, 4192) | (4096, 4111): 0.89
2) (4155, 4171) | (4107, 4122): 0.89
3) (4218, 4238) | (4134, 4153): 0.90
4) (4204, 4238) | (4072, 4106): 0.87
